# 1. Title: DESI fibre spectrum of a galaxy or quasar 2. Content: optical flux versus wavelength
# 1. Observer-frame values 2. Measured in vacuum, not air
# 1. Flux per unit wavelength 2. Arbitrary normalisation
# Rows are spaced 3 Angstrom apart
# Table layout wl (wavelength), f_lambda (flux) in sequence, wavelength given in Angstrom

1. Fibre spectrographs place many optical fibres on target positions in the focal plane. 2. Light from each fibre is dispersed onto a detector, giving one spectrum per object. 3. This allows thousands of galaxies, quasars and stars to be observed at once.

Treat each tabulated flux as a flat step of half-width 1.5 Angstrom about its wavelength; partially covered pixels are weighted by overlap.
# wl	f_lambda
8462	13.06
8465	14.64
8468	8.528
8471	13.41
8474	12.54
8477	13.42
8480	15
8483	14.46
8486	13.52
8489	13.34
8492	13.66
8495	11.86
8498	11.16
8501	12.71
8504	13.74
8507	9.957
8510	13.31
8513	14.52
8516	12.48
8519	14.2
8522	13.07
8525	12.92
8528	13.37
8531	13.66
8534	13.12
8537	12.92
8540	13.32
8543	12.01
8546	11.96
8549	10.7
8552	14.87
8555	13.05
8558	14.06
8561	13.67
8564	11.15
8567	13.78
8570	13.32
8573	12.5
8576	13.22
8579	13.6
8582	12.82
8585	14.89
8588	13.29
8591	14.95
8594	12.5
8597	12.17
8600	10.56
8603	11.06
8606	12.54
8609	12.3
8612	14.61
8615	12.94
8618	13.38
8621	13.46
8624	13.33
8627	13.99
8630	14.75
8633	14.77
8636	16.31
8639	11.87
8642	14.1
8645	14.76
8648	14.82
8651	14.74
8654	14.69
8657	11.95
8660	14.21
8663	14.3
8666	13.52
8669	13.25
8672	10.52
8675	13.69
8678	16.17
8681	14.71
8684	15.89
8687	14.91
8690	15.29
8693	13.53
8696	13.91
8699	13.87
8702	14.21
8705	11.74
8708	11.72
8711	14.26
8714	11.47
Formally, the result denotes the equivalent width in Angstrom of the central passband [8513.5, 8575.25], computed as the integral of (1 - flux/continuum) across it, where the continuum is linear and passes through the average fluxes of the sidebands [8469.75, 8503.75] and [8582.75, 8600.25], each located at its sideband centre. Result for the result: 0.9 Angstrom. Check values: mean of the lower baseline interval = 13.2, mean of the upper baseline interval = 13.2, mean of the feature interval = 13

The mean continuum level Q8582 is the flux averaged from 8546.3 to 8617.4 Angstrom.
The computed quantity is 13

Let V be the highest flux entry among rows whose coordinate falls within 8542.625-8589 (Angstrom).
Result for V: 14.89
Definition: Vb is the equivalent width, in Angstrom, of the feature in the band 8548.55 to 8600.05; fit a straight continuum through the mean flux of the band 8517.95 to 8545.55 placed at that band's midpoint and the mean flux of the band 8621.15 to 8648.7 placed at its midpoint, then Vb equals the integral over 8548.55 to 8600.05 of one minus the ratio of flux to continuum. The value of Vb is 1.51 Angstrom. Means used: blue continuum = 13.1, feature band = 13.2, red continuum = 14.2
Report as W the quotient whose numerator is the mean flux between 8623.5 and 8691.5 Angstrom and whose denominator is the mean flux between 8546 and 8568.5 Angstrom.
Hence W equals 1.10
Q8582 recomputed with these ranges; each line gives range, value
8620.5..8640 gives 14.2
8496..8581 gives 12.9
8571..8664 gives 13.5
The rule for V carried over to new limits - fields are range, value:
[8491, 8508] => 13.74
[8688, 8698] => 15.29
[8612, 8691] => 16.31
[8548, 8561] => 14.87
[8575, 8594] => 14.95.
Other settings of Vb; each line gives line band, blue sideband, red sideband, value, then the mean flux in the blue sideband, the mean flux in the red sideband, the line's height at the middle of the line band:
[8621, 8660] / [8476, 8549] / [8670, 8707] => -1.2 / 13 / 14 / 13.7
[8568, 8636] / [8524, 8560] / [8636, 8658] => 1.6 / 13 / 14.1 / 13.6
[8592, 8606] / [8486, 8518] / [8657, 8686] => 1.7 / 12.7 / 13.9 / 13.4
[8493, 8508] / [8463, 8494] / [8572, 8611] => 1.3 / 13.2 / 12.8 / 13.1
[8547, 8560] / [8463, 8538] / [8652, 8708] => 0.1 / 13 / 13.9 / 13.3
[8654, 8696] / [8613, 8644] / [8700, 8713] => -2.1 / 13.9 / 13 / 13.3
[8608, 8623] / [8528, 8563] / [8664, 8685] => 0.2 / 13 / 13.9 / 13.5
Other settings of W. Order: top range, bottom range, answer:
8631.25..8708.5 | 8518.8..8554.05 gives 1.08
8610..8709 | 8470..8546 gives 1.07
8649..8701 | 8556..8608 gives 1.09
